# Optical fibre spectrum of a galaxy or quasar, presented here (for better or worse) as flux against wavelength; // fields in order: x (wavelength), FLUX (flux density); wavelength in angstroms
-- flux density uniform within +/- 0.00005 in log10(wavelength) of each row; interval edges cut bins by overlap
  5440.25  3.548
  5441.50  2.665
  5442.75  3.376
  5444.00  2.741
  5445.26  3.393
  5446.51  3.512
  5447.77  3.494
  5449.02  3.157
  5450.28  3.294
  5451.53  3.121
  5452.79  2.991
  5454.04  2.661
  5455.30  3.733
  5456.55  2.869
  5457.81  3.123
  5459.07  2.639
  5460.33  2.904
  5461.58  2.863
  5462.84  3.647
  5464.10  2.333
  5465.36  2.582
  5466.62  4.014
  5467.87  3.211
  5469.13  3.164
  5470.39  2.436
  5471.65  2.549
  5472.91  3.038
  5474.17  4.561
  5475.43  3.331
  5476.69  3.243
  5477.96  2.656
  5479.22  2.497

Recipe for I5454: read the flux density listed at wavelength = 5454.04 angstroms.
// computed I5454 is 2.661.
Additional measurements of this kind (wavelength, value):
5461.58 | 2.863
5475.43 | 3.331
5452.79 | 2.991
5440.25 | 3.548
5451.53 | 3.121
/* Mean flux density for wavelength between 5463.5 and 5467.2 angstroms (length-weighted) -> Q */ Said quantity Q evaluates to 2.97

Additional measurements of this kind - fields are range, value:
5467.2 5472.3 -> 2.86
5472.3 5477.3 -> 3.55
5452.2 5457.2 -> 3.07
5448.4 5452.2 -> 3.18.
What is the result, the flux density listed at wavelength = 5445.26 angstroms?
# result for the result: 3.393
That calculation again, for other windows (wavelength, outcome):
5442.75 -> 3.376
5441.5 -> 2.665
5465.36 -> 2.582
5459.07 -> 2.639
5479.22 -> 2.497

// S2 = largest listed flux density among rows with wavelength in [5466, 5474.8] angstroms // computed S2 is 4.561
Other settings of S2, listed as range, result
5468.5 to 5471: 3.164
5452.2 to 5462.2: 3.733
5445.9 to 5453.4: 3.512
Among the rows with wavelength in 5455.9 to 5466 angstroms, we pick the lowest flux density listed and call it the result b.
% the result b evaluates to 2.333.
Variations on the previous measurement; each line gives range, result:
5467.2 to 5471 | 2.436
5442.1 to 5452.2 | 2.741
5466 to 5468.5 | 3.211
